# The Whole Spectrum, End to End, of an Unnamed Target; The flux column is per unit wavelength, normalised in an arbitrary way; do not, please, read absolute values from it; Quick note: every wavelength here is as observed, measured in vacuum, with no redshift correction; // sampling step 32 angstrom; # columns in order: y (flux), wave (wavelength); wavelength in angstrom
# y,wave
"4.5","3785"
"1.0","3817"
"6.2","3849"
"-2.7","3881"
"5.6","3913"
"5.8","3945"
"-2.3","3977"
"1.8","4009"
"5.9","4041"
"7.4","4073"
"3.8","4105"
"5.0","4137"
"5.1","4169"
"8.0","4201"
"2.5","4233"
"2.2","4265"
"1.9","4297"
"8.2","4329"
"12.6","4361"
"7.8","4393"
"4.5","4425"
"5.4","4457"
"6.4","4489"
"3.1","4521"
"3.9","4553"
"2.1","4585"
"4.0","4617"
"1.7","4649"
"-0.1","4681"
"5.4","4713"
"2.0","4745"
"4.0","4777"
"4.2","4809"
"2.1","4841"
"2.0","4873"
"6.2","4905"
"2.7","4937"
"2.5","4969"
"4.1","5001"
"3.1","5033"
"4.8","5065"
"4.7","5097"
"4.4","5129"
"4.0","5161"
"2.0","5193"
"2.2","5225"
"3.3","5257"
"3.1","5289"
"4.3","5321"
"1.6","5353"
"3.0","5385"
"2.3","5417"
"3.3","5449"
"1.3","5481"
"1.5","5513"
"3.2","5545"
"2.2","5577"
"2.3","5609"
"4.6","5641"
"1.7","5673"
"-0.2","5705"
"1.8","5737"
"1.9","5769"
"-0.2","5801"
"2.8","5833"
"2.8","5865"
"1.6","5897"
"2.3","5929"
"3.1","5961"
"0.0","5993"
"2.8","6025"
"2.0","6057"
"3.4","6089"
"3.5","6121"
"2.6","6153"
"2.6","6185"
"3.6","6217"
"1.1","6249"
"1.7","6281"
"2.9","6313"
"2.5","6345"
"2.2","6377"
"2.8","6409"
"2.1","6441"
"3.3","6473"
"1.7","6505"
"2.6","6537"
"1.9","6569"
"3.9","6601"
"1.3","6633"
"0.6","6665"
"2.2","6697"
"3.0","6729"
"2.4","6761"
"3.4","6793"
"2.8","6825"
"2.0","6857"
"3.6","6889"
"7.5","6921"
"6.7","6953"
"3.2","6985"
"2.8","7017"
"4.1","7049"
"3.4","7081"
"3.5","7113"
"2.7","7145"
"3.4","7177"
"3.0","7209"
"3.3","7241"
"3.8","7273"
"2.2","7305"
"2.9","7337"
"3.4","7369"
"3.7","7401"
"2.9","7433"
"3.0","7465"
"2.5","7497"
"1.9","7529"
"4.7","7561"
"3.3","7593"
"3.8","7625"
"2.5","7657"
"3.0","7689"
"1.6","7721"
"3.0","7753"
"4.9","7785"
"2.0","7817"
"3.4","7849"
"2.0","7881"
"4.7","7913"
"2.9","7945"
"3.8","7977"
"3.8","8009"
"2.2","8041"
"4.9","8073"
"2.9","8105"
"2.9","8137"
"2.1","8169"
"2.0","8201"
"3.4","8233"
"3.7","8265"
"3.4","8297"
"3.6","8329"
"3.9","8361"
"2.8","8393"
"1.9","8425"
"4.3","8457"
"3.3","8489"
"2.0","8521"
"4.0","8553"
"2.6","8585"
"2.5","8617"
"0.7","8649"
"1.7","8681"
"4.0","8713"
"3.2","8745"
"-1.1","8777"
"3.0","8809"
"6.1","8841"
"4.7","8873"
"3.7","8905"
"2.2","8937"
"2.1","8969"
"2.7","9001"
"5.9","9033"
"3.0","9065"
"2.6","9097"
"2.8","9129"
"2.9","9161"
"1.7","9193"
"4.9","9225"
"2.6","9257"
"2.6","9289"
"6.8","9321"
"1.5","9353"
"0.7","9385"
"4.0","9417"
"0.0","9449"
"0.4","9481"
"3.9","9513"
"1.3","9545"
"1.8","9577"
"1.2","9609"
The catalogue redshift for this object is 0.860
